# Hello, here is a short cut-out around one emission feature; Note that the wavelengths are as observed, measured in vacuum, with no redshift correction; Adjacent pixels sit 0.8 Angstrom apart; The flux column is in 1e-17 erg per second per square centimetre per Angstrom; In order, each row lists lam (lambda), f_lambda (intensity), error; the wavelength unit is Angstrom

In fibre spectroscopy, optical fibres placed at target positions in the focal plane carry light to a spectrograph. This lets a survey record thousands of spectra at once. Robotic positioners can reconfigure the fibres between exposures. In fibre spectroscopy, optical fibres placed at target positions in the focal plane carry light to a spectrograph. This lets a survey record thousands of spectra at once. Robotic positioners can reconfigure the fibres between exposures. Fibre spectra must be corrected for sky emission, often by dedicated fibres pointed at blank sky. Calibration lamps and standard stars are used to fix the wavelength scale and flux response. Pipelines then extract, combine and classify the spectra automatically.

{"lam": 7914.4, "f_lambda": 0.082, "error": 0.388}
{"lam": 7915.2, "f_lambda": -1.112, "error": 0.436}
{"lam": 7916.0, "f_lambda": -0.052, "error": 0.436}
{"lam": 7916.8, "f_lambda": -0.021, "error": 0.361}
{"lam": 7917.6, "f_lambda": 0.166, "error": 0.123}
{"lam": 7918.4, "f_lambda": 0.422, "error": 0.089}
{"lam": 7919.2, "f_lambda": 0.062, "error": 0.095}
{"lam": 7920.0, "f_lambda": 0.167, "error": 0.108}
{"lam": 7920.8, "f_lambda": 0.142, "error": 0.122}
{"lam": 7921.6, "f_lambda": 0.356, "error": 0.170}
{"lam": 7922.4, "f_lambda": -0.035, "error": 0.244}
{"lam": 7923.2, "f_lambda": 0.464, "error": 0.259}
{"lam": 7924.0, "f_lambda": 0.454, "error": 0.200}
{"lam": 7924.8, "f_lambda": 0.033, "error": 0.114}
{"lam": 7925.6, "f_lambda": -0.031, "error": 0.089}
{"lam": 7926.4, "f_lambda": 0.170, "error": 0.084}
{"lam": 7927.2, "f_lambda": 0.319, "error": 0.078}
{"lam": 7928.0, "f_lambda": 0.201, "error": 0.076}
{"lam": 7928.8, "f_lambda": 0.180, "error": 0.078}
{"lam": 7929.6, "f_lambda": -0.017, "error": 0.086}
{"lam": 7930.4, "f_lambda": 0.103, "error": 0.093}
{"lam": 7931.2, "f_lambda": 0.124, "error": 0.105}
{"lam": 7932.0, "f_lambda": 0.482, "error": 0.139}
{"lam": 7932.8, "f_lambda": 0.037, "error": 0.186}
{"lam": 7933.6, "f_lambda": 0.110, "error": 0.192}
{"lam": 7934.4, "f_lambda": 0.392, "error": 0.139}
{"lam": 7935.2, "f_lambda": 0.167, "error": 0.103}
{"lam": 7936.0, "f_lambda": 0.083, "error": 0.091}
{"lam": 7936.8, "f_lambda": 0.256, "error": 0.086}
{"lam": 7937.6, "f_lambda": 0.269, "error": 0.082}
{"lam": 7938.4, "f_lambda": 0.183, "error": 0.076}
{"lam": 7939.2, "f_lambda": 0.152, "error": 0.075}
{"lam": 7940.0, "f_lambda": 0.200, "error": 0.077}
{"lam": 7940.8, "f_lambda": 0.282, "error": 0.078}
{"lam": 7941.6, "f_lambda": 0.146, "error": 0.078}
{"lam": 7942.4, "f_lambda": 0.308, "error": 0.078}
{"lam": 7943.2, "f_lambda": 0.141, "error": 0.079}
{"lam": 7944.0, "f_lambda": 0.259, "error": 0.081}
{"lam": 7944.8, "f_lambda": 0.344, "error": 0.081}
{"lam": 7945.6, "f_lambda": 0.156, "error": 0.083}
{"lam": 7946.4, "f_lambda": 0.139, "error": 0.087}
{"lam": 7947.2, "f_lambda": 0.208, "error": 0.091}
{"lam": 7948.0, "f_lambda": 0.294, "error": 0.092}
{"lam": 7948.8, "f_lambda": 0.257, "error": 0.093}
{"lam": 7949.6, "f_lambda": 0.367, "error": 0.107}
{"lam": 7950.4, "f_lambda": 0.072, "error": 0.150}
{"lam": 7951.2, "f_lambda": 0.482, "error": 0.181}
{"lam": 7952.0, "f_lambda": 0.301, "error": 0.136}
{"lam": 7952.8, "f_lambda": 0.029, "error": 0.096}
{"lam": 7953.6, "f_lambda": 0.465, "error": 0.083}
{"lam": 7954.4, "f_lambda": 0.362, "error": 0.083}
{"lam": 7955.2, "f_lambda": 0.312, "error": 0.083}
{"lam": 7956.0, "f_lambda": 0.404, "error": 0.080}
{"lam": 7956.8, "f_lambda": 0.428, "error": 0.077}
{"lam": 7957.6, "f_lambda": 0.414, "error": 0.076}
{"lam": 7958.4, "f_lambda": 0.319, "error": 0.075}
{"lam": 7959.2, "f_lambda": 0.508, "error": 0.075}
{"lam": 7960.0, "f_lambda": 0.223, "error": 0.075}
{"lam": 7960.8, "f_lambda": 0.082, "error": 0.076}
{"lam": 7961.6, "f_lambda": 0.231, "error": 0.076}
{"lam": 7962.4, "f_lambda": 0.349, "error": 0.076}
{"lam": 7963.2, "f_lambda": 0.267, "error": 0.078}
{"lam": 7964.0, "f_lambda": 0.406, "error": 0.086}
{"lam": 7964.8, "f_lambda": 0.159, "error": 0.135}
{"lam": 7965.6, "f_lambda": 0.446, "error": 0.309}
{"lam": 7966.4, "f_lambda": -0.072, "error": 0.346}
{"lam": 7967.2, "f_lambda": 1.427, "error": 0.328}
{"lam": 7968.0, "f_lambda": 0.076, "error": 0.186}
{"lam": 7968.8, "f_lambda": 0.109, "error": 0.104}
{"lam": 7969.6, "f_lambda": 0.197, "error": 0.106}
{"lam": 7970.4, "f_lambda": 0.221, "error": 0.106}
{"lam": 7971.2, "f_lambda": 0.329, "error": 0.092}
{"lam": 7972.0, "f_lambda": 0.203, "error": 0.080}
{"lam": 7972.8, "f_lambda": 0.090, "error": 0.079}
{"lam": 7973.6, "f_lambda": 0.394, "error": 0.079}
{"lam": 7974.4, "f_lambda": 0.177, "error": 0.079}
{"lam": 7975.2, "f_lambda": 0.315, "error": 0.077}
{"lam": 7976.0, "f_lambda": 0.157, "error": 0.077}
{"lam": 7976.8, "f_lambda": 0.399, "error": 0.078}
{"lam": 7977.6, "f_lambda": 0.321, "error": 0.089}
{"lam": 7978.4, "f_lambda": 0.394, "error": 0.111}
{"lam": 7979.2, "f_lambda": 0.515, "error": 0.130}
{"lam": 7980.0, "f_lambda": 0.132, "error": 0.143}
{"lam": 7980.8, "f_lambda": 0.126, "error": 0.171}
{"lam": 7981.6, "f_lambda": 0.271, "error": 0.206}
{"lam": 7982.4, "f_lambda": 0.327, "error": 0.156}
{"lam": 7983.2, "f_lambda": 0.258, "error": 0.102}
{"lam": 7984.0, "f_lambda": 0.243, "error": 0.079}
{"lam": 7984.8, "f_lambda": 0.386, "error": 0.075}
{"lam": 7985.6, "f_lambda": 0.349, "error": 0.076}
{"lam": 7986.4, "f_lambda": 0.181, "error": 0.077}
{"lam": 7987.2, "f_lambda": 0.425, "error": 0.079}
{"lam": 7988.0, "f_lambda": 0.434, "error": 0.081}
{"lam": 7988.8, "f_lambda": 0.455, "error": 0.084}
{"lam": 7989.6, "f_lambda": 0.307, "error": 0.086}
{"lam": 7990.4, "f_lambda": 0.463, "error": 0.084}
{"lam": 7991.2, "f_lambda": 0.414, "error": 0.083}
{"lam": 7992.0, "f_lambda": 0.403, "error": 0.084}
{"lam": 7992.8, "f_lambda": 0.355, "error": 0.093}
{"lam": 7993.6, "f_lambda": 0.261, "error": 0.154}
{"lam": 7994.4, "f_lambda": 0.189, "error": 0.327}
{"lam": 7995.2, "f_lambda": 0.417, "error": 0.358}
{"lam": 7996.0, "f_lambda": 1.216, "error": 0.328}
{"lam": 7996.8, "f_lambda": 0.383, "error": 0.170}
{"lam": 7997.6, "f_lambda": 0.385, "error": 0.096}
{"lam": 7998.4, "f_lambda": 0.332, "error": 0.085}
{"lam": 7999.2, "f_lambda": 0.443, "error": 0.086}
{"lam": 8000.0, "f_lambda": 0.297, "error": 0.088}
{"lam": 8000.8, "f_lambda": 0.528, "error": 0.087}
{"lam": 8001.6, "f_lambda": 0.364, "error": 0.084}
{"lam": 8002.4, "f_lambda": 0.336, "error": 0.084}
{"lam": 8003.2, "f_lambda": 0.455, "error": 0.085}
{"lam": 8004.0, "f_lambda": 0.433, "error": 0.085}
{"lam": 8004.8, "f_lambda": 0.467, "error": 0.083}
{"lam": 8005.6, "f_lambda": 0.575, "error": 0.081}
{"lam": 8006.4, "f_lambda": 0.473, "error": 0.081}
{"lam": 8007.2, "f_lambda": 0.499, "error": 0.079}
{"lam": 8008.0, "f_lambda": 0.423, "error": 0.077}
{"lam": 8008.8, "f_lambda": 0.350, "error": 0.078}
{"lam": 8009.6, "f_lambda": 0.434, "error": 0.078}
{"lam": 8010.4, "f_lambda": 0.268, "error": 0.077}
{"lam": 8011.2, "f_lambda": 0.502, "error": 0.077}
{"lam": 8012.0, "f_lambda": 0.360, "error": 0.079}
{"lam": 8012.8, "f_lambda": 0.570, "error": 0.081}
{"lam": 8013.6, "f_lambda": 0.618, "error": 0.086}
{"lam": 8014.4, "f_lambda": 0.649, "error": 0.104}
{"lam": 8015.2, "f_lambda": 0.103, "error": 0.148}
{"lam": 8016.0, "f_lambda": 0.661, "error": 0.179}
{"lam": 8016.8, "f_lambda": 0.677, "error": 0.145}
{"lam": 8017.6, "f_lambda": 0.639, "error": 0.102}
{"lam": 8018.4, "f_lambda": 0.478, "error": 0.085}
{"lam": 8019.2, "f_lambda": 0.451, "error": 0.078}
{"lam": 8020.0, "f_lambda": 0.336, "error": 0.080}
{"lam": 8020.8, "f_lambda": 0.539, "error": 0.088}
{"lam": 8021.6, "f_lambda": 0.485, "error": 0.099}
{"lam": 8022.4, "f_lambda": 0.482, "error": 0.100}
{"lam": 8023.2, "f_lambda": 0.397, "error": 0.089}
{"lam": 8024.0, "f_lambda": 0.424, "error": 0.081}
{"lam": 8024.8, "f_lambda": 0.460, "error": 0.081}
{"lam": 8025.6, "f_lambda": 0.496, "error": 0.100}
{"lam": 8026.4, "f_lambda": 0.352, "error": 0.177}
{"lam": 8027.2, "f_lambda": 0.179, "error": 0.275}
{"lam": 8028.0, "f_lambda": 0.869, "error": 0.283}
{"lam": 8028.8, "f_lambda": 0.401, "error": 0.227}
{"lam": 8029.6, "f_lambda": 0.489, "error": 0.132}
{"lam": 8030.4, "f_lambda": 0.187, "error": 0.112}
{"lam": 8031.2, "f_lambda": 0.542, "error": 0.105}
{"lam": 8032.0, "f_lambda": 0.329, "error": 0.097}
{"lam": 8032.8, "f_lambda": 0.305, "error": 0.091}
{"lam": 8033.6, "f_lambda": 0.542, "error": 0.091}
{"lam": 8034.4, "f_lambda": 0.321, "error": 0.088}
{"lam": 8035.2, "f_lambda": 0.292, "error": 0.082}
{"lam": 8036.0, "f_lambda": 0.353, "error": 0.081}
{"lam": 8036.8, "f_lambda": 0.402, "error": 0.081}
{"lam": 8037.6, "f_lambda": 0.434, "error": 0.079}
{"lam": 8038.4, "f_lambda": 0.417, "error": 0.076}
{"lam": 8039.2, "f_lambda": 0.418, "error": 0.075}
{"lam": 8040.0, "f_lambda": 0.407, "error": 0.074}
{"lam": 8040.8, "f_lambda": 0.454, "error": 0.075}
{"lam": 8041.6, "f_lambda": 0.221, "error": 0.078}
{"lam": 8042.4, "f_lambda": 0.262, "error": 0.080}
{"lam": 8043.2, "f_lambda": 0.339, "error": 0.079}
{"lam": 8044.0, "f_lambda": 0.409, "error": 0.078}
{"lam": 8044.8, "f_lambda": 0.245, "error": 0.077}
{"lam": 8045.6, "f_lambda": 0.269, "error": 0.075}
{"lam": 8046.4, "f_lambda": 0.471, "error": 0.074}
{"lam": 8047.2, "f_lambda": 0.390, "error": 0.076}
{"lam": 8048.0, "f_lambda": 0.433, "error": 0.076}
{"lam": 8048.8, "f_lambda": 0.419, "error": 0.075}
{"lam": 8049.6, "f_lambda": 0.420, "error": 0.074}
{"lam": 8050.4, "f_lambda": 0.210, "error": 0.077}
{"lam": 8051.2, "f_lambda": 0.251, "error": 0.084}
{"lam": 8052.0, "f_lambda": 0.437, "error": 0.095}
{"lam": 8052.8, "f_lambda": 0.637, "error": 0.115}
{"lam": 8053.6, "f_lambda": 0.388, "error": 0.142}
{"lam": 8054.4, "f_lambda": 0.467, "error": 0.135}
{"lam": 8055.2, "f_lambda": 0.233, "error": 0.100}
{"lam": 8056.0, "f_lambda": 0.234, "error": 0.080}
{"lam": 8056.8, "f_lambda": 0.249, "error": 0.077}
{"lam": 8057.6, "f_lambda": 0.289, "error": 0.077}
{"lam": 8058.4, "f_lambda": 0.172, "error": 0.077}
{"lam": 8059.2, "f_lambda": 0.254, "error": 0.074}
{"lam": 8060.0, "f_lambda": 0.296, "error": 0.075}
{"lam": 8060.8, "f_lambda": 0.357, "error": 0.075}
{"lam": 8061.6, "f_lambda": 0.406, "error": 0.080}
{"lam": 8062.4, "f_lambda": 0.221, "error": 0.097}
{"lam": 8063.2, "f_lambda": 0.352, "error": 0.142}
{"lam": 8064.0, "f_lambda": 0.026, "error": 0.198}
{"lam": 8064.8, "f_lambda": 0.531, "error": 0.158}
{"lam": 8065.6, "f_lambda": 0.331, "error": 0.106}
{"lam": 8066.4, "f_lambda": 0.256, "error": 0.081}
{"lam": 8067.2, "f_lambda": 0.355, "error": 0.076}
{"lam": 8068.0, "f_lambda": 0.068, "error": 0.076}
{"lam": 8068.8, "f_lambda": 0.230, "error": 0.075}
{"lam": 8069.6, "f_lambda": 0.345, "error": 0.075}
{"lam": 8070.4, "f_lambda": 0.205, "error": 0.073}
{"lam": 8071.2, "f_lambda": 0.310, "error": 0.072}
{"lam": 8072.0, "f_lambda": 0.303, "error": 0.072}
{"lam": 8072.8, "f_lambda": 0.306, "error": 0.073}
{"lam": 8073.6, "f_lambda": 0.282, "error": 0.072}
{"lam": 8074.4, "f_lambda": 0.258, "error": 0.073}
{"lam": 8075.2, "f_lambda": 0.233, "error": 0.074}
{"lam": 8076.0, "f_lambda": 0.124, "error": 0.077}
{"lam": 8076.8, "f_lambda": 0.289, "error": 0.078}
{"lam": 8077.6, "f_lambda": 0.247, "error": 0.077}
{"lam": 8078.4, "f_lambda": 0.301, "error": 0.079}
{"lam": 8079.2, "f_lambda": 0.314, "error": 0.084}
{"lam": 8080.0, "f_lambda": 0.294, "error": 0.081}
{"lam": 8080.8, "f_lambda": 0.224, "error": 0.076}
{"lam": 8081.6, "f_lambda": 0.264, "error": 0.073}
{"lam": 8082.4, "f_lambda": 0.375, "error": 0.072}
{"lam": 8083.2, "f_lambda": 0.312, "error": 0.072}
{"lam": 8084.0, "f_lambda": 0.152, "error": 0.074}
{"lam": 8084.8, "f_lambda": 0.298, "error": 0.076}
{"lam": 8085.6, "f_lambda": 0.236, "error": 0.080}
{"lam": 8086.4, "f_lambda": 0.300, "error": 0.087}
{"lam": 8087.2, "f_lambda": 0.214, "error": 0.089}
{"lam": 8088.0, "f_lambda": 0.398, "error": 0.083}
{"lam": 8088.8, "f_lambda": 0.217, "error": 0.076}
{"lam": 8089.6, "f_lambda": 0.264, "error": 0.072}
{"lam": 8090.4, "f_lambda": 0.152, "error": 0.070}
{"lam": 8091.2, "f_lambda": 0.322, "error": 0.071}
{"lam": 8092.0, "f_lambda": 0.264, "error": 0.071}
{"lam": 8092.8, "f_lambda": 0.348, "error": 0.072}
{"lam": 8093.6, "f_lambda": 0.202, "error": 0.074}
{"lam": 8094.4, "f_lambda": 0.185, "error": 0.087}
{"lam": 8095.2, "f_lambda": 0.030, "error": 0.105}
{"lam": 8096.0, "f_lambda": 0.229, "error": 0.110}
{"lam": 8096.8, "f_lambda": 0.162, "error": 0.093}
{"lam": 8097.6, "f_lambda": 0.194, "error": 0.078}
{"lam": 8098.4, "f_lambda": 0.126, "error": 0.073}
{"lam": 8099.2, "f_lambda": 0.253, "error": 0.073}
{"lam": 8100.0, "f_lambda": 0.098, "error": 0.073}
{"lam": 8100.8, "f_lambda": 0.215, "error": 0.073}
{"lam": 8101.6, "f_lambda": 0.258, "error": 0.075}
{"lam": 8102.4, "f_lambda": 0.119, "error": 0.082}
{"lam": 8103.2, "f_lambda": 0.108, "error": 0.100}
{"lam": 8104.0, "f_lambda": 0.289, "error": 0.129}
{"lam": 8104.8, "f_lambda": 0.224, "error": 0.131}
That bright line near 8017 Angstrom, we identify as Mg II 2798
